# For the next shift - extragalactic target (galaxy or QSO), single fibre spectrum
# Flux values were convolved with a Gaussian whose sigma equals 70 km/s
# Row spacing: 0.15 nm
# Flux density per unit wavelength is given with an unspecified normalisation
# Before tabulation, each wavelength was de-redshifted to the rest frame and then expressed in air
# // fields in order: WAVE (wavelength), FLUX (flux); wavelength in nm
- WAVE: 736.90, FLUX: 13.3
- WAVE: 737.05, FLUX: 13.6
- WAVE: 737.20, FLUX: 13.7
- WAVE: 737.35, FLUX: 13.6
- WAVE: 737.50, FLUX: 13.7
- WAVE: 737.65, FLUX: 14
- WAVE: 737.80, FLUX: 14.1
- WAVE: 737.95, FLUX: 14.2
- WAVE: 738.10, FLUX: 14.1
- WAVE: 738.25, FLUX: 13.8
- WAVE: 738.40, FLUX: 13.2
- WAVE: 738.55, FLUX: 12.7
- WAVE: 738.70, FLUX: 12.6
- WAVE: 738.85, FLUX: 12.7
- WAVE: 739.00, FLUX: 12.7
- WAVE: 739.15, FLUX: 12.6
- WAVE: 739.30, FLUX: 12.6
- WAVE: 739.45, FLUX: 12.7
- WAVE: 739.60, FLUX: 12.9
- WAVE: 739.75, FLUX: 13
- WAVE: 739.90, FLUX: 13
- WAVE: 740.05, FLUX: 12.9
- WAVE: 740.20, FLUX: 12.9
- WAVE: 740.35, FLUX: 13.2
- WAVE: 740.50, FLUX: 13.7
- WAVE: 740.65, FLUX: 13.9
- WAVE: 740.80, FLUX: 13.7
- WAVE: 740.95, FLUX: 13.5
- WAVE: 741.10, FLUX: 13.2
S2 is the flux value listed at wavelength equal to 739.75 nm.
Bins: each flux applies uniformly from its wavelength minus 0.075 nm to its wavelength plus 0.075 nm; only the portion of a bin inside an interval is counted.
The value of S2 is 13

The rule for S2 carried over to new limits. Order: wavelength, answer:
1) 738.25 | 13.8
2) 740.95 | 13.5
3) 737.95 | 14.2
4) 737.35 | 13.6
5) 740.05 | 12.9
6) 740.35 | 13.2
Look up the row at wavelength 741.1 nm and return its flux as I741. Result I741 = 13.2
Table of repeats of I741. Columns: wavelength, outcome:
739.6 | 12.9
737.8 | 14.1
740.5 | 13.7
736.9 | 13.3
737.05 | 13.6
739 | 12.7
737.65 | 14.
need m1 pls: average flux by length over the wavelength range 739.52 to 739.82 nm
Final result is 12.9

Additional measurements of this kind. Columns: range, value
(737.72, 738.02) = 14.1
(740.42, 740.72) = 13.8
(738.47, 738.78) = 12.7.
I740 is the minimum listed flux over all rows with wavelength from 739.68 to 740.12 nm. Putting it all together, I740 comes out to 12.9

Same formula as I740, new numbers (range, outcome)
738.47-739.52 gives 12.6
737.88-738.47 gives 13.2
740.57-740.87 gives 13.7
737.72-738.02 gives 14.1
